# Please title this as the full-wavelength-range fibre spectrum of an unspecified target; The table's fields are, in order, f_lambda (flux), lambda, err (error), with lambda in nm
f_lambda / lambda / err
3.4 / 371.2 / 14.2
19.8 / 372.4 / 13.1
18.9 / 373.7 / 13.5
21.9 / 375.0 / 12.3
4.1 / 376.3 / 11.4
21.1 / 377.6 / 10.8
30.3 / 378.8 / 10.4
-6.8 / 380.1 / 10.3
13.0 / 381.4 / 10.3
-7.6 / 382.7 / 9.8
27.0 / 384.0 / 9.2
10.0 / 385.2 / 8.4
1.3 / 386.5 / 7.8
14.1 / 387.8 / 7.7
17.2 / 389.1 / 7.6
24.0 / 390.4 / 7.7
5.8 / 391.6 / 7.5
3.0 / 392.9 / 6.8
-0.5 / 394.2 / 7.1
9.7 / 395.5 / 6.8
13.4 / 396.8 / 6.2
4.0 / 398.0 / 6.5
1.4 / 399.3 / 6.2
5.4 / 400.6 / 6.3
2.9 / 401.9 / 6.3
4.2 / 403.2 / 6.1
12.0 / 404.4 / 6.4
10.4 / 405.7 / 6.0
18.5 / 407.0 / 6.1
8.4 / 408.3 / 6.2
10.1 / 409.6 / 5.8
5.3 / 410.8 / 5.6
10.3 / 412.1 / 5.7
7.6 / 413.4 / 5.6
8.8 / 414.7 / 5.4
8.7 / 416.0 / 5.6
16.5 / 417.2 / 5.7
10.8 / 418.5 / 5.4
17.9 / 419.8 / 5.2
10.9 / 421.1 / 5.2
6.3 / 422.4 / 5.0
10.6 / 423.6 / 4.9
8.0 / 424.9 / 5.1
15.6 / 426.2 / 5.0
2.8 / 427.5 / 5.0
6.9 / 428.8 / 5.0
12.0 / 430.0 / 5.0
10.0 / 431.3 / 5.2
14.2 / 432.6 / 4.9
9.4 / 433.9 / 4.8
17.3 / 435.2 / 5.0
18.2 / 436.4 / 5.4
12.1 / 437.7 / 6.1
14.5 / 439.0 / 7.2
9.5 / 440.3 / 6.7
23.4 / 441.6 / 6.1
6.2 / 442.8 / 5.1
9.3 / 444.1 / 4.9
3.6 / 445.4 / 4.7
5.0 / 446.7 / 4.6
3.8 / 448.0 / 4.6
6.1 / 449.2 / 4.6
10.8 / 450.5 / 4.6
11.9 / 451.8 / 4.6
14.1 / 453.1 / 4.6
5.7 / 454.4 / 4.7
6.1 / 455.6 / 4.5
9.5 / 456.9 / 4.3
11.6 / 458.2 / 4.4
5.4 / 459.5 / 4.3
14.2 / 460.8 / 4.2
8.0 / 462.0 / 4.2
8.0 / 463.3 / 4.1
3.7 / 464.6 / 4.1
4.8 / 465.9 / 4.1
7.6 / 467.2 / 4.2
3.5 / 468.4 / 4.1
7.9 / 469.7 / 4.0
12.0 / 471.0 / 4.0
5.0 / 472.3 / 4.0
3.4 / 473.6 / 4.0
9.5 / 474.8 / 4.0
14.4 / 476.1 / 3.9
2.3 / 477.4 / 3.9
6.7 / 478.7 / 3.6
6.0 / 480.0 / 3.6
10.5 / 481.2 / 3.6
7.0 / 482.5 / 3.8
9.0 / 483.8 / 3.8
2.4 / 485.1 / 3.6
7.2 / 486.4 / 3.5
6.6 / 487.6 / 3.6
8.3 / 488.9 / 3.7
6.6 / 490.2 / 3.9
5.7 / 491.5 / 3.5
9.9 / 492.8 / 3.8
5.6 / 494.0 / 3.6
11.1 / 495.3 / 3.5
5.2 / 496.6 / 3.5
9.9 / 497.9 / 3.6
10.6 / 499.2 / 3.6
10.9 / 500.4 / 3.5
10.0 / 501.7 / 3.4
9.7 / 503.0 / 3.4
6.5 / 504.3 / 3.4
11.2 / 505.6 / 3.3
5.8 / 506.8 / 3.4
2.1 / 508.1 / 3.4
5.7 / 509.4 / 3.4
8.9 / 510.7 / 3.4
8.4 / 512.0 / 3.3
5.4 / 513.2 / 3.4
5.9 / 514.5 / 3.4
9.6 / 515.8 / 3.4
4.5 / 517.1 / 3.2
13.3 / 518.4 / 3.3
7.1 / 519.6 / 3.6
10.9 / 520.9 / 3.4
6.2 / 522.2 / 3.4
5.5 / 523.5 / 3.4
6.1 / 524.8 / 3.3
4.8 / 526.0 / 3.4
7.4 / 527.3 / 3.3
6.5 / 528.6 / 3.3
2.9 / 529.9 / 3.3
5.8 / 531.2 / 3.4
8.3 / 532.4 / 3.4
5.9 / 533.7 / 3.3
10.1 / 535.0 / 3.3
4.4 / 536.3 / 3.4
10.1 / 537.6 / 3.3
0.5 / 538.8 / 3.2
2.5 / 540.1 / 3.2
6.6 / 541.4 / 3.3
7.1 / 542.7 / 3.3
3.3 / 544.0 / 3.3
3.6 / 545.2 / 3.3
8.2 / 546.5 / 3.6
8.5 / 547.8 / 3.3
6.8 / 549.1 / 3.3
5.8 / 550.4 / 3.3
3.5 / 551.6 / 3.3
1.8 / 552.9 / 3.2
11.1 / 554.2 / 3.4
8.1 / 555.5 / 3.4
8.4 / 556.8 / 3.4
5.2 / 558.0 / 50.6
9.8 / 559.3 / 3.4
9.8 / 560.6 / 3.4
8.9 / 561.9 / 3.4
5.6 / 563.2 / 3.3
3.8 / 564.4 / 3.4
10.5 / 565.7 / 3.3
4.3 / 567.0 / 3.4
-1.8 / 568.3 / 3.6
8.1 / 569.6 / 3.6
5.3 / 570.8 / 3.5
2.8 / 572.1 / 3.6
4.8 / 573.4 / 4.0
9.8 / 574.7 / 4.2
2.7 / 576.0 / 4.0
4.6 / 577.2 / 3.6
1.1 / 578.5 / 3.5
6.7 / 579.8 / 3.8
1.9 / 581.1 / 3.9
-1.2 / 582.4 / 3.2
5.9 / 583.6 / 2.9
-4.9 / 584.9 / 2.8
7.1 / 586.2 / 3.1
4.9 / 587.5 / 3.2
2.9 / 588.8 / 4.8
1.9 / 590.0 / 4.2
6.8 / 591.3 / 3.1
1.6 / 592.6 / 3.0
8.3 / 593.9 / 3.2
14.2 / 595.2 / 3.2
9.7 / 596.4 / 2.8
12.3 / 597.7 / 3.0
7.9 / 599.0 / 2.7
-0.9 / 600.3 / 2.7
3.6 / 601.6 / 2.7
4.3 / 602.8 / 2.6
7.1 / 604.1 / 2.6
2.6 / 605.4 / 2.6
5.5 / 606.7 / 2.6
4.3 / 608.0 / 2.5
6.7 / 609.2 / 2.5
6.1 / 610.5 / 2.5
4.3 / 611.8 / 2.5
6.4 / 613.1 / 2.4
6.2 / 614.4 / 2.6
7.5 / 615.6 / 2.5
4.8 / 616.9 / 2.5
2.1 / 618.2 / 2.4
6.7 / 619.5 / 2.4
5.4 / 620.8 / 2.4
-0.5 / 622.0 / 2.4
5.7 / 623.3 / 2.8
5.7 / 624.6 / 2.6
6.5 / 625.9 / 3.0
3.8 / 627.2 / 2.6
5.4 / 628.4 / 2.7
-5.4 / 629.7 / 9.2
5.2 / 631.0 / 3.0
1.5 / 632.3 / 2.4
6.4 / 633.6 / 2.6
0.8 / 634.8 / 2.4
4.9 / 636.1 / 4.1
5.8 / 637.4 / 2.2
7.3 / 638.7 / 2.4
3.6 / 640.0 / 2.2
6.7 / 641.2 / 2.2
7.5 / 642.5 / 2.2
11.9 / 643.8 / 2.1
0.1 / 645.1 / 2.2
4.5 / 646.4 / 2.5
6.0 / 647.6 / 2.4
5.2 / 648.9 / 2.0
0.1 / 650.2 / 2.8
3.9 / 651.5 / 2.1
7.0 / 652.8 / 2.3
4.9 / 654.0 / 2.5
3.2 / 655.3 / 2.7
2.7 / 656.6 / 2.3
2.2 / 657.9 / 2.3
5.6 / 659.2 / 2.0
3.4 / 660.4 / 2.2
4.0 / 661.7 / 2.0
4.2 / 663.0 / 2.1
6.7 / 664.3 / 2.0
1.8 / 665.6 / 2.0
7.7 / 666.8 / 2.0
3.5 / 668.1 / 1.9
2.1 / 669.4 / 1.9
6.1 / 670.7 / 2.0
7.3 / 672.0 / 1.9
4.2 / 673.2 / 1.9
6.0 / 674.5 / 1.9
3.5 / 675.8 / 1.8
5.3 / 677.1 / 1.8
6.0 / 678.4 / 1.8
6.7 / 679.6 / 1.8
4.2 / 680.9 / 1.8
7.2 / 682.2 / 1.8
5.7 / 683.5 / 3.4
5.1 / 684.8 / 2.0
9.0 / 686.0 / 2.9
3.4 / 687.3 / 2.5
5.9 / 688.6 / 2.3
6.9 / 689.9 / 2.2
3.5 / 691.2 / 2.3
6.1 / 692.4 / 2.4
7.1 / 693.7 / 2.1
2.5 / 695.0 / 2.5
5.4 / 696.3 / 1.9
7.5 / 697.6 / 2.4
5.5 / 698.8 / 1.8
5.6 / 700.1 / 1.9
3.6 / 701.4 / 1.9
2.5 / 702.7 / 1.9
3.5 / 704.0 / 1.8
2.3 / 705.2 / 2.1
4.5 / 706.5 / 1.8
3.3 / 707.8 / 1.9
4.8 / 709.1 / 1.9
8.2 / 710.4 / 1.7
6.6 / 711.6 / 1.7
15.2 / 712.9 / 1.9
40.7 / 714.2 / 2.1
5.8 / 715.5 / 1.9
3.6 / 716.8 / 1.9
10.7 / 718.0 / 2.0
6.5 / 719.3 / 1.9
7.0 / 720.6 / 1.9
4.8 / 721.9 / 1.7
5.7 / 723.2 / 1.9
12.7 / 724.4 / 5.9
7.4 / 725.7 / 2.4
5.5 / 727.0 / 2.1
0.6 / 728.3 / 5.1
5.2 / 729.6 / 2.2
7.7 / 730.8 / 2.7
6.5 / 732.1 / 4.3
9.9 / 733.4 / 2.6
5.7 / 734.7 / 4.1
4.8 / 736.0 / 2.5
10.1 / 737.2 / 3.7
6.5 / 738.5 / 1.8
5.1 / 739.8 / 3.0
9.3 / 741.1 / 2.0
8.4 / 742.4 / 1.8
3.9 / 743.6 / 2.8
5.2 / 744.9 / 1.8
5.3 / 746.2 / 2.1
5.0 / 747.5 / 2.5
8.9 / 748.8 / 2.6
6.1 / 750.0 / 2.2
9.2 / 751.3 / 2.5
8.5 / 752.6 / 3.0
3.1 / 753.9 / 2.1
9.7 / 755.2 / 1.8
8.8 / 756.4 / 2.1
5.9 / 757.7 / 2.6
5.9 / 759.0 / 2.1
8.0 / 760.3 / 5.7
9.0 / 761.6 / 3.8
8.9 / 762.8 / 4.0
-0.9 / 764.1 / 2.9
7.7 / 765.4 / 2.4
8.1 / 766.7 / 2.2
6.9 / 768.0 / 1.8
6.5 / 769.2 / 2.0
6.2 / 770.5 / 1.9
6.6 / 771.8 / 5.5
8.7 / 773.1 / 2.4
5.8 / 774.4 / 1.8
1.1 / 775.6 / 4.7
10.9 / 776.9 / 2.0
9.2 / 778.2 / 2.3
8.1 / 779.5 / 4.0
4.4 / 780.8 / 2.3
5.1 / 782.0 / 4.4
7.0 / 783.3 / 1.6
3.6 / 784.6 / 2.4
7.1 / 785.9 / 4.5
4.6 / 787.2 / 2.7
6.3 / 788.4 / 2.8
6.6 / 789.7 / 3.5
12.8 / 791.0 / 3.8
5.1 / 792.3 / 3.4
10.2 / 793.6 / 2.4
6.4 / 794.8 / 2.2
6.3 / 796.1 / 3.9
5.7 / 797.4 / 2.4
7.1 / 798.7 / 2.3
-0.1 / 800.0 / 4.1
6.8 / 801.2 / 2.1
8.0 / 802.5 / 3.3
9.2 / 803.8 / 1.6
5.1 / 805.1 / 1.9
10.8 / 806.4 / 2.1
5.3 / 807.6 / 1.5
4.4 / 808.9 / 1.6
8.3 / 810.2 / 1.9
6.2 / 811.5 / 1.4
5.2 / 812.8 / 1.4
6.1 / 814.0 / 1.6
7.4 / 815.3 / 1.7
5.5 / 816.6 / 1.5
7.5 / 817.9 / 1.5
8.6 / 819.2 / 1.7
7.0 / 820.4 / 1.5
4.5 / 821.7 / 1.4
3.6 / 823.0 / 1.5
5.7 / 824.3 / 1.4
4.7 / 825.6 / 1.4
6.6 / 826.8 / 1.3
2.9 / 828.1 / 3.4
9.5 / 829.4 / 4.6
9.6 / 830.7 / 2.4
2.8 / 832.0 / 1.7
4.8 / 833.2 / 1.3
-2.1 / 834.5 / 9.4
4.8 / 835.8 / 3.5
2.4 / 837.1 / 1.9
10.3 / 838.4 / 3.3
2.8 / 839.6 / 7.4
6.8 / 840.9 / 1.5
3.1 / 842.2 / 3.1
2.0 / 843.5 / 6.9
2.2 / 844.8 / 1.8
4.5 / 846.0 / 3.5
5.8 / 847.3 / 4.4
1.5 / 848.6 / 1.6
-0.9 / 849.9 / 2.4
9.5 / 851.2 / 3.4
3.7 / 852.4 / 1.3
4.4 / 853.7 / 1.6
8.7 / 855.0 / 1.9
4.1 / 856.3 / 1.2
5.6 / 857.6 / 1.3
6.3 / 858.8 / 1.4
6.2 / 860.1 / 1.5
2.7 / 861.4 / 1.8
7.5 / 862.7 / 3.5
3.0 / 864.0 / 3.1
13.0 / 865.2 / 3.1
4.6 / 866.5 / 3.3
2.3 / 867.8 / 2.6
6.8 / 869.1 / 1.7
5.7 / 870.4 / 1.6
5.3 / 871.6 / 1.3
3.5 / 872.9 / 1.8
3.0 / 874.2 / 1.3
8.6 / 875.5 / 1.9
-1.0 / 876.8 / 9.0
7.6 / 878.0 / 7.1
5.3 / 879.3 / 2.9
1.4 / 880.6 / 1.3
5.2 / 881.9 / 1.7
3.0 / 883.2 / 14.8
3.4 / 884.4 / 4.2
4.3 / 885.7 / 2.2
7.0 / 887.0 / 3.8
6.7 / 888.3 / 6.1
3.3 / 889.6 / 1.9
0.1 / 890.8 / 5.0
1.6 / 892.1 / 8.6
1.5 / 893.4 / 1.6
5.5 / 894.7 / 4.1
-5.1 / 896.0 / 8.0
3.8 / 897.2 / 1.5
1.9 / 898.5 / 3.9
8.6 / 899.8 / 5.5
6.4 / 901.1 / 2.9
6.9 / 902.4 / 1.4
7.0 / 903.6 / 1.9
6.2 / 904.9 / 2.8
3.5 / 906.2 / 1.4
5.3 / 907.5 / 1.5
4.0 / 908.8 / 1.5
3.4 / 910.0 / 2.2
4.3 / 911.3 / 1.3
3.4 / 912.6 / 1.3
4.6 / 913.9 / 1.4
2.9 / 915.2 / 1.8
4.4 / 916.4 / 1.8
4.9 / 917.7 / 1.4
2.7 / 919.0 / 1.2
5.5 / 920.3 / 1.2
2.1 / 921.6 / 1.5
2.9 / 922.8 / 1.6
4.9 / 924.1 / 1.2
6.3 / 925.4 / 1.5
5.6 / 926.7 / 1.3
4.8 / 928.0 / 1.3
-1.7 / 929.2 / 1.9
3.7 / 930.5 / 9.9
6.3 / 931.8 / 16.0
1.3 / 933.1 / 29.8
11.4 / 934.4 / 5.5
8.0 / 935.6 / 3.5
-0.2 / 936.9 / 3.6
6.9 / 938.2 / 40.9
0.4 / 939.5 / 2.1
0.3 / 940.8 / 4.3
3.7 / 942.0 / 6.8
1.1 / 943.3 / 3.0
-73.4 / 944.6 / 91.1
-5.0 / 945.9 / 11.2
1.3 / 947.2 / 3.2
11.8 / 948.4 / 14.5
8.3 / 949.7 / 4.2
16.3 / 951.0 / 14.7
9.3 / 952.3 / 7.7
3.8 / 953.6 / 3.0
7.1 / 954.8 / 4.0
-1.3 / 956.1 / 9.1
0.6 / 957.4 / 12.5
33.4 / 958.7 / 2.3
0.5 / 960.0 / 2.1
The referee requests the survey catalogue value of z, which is 0.91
